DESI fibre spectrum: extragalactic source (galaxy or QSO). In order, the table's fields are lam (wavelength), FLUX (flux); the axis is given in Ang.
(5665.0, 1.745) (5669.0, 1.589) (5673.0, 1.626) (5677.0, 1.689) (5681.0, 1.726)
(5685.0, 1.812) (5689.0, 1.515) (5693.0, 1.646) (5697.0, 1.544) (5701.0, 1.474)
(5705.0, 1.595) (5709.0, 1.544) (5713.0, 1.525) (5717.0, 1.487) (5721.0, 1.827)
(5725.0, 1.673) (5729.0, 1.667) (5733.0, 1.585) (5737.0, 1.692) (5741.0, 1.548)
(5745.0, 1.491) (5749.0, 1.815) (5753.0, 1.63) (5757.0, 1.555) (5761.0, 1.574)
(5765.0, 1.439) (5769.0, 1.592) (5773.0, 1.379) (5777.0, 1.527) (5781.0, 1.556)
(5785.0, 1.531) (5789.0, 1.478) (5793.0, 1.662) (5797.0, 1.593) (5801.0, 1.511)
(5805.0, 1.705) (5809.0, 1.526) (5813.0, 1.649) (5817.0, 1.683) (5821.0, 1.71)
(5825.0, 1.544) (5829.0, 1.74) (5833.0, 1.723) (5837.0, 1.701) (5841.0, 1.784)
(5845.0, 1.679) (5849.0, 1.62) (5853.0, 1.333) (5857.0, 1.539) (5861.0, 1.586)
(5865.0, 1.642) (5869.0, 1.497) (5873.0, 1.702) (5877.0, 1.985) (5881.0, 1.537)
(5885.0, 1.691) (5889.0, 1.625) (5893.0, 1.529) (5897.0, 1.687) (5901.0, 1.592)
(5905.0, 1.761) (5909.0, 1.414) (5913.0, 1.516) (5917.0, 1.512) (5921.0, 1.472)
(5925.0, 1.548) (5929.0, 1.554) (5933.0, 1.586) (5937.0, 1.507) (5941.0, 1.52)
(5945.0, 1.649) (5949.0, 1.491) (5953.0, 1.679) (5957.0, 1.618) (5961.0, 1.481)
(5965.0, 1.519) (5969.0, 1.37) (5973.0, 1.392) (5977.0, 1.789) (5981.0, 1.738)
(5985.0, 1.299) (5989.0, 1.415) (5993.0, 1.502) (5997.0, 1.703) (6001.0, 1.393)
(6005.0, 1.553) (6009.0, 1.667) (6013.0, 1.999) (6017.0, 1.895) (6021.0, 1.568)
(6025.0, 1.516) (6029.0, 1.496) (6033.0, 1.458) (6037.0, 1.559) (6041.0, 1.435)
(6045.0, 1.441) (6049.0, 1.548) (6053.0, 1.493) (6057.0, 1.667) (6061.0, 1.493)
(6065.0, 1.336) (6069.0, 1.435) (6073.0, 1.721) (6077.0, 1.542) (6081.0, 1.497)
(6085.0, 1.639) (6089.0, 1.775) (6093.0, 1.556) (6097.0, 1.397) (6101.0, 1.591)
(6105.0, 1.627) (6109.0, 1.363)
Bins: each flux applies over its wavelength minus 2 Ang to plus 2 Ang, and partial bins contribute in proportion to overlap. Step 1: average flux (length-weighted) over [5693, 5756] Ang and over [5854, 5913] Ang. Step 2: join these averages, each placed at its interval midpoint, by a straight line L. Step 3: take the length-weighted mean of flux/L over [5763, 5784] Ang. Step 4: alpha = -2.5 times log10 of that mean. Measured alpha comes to 0.08 mag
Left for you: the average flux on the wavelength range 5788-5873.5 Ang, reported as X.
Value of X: 1.62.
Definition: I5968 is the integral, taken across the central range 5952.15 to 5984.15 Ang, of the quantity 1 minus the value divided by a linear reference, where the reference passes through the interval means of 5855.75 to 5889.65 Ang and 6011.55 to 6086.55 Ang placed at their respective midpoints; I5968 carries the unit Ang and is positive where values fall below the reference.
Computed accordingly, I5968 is 0.8 Ang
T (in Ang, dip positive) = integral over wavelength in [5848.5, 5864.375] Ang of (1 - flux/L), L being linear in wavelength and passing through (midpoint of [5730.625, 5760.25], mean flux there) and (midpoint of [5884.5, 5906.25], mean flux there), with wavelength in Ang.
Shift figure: 1.10 Ang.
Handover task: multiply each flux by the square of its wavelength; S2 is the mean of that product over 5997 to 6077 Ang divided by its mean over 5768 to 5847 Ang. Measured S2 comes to 1.05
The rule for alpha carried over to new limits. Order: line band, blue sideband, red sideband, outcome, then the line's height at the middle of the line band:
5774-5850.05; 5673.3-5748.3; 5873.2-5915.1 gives 0.00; 1.63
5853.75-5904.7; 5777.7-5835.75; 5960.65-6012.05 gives -0.03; 1.58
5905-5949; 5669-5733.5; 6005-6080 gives 0.03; 1.59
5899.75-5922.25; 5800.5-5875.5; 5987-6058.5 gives 0.04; 1.61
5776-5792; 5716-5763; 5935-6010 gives 0.06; 1.61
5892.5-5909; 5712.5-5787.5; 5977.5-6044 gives -0.03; 1.58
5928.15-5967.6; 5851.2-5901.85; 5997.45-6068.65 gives 0.02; 1.59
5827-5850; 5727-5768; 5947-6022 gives -0.08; 1.59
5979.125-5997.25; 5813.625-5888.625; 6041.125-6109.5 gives 0.05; 1.58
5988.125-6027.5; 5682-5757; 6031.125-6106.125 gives -0.05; 1.55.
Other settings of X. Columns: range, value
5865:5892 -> 1.67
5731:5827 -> 1.58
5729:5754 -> 1.63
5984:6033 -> 1.58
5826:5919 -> 1.62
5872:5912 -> 1.65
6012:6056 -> 1.57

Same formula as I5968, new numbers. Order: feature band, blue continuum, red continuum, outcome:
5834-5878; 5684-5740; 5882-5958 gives -1.42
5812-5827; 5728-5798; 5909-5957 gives -0.80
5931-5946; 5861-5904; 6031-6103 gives 0.49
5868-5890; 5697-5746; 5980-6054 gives -1.50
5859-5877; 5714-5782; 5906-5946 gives -1.15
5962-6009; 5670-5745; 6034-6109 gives 1.01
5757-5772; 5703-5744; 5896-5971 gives 0.68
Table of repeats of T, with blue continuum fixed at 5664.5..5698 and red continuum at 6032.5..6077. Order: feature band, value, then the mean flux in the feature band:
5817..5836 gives -1.0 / 1.68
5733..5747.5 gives 0.4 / 1.59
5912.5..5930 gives 0.5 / 1.52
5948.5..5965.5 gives -0.2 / 1.57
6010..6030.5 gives -2.3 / 1.7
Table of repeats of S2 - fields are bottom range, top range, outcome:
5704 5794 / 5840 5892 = 1.07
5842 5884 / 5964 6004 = 0.97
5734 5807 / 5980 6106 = 1.09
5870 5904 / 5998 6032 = 1.02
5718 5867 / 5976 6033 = 1.07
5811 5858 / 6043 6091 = 1.02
